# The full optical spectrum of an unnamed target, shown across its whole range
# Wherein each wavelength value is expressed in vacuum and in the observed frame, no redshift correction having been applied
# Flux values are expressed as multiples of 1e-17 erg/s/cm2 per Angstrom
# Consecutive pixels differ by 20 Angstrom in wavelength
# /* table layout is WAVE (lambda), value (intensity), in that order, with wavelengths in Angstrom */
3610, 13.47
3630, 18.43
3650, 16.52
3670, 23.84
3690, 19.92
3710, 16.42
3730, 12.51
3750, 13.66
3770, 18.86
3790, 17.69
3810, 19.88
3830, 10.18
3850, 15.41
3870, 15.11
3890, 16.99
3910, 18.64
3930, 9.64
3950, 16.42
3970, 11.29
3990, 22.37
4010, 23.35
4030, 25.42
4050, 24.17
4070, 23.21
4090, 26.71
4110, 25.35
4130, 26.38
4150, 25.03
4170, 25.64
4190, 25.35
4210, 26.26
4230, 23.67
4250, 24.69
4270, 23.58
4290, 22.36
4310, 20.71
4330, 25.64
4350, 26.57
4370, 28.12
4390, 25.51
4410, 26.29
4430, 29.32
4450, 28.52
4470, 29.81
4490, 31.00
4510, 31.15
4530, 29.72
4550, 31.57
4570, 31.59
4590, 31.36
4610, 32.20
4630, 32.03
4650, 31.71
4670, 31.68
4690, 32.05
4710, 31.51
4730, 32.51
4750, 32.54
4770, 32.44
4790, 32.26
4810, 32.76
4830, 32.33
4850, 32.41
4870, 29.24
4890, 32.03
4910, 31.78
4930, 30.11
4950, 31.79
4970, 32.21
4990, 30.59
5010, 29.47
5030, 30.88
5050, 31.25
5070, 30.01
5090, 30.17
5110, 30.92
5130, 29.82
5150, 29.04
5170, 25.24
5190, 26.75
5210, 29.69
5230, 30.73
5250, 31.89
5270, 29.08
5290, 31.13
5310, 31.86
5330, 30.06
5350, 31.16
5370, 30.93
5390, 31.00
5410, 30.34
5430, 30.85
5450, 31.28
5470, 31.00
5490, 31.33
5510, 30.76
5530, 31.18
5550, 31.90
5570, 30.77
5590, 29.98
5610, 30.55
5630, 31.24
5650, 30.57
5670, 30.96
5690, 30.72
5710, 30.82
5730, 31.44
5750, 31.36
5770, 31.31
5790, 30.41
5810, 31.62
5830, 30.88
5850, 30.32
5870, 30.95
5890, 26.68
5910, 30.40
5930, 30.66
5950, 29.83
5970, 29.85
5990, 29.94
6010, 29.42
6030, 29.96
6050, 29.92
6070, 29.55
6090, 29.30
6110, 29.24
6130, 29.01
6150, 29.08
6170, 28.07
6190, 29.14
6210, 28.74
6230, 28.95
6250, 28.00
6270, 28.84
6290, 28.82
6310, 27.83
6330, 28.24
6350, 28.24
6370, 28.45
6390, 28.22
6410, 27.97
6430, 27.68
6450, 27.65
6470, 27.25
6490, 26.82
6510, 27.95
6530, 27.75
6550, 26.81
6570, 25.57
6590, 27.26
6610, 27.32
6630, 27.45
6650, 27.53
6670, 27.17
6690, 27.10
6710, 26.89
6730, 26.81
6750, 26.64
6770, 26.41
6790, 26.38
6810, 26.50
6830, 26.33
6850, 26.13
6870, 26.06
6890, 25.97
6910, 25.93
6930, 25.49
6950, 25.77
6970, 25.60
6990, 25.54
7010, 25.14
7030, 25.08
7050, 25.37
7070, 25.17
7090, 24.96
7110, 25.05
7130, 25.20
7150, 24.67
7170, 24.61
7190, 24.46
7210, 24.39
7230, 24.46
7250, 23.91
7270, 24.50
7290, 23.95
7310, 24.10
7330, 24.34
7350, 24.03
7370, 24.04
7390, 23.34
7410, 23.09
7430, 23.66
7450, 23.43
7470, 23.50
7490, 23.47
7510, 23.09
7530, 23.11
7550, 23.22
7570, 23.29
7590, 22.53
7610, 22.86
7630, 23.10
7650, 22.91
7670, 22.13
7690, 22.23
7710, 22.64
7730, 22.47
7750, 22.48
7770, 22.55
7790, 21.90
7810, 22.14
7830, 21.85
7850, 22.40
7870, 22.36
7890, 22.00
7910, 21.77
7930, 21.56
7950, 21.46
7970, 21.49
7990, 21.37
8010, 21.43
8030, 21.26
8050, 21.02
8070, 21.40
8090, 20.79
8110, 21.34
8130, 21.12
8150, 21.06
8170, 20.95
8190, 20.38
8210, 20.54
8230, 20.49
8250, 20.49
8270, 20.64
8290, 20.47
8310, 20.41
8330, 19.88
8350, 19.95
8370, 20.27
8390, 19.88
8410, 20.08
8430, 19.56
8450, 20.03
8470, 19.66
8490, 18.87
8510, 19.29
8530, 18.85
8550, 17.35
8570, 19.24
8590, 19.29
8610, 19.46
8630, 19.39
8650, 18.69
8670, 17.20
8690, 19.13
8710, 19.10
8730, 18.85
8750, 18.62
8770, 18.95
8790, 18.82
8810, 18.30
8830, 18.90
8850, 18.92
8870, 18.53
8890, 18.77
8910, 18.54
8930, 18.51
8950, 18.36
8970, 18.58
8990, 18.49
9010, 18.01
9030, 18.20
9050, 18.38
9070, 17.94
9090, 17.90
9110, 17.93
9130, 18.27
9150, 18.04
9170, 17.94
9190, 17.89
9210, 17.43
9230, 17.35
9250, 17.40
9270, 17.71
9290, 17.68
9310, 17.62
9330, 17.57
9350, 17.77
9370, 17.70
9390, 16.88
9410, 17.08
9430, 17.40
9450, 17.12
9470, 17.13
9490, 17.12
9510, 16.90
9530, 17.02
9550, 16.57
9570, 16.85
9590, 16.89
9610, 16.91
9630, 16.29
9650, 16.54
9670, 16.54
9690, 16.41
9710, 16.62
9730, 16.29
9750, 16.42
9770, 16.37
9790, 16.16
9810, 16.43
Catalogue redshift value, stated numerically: 0.000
